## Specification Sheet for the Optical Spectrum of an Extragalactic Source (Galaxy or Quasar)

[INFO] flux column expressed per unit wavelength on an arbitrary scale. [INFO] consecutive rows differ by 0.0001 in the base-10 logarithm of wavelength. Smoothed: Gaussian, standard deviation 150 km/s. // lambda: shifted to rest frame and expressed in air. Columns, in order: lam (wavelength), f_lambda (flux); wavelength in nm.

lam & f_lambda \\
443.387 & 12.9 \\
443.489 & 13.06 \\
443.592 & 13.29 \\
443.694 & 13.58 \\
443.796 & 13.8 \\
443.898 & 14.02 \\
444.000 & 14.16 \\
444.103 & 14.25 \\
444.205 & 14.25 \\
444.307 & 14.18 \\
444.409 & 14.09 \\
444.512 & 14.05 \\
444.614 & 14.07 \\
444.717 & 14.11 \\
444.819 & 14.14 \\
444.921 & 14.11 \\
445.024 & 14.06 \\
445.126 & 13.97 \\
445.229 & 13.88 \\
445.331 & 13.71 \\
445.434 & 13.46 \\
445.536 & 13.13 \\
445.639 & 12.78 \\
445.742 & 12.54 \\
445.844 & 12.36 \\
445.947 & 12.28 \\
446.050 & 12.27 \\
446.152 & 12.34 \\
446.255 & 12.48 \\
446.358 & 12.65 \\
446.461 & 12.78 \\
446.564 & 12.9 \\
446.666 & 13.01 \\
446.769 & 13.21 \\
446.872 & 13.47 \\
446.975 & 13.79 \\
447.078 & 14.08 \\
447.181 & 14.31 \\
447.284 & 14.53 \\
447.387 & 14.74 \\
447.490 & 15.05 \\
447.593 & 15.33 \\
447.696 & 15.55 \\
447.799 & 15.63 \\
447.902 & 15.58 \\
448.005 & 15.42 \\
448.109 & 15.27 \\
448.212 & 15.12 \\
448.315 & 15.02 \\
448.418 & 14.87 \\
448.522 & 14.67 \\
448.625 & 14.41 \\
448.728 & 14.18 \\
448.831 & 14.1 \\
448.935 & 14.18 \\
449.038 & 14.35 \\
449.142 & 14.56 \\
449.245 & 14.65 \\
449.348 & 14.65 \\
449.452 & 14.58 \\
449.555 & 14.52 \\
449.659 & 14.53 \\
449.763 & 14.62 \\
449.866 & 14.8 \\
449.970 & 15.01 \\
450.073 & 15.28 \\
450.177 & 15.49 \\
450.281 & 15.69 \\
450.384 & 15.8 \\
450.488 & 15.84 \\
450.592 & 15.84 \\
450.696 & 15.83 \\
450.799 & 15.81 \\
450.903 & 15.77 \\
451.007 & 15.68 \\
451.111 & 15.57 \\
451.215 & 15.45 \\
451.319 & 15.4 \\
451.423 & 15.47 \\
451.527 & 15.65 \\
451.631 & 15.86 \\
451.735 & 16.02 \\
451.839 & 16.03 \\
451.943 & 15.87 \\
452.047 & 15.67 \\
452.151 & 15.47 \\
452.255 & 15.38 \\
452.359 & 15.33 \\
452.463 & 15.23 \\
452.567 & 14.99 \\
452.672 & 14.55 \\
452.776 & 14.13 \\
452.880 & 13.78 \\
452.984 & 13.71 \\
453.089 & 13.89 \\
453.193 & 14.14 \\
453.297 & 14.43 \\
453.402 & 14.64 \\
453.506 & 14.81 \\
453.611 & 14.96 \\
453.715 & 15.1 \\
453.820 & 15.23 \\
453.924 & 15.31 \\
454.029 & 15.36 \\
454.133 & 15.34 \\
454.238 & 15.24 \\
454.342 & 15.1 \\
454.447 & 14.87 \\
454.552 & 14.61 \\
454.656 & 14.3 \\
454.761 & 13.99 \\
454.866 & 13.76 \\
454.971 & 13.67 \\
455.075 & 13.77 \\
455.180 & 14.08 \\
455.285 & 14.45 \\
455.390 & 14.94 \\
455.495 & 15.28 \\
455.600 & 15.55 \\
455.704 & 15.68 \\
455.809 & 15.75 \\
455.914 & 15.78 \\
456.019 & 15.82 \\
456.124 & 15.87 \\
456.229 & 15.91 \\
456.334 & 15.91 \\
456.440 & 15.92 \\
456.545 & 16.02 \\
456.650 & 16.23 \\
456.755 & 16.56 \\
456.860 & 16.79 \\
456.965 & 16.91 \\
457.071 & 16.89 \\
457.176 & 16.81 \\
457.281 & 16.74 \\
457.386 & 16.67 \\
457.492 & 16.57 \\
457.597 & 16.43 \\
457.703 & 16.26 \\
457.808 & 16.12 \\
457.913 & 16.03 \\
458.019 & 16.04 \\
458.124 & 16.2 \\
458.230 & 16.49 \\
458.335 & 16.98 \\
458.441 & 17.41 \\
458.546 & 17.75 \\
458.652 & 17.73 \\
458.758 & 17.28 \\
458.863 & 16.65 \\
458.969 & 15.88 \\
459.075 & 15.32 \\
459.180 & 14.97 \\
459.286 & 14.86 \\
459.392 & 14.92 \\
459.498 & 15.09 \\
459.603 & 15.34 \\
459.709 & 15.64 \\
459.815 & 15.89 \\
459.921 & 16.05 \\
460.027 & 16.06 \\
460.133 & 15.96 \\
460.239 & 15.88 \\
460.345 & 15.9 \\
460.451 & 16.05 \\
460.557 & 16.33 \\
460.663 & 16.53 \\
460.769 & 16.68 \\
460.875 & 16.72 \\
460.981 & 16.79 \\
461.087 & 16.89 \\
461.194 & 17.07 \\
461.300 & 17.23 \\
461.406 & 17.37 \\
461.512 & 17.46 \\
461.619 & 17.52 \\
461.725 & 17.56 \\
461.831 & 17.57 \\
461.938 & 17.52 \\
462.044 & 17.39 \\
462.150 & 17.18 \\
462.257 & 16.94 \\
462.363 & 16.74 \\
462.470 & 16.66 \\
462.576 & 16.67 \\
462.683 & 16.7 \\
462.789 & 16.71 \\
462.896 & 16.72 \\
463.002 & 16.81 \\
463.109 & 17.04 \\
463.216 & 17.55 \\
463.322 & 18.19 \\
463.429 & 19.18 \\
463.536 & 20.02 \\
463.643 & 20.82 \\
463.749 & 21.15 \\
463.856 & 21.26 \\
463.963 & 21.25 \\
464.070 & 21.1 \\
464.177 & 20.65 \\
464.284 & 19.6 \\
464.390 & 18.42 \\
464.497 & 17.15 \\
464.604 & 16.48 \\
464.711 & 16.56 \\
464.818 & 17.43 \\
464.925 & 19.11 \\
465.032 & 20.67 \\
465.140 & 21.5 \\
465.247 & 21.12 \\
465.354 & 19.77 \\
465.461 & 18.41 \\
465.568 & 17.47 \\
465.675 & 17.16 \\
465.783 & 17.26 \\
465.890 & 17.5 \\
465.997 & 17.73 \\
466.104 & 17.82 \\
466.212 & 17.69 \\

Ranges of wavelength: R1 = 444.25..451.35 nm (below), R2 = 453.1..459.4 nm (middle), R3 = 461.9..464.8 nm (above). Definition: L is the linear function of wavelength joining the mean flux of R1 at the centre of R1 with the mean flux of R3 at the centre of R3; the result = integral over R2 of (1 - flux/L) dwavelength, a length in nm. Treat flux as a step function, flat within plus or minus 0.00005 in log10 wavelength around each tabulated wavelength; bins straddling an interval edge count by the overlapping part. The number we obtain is 0.318 nm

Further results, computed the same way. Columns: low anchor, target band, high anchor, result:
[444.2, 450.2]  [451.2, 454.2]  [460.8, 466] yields 0.079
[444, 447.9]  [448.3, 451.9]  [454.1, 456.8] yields -0.196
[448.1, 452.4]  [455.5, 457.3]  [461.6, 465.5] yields 0.061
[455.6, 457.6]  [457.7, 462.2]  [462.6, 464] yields 0.250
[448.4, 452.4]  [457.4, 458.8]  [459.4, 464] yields -0.011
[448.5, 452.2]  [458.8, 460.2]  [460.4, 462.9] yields 0.086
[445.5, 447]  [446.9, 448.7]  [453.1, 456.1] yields -0.234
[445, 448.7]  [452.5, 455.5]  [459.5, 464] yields 0.186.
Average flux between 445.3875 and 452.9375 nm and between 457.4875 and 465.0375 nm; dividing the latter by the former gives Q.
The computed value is 1.18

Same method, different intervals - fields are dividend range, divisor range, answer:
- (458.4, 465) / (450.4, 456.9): 1.14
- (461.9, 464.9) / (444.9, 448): 1.33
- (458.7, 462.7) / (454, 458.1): 1.05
